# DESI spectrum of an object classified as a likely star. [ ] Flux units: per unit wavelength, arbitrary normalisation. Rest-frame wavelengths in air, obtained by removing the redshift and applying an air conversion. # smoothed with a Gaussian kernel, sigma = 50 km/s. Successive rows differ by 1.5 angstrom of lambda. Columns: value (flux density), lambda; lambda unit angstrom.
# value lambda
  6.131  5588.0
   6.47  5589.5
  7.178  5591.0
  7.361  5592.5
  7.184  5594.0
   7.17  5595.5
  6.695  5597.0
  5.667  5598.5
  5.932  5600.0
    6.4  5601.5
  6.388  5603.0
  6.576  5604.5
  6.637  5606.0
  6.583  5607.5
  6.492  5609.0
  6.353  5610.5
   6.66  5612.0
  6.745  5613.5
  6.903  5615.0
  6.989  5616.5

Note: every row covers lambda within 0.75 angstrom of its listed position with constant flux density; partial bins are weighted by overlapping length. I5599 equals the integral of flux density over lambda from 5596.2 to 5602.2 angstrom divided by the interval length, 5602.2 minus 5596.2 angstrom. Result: 6.18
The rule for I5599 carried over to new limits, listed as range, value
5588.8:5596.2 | 7.08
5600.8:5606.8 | 6.5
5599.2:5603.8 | 6.24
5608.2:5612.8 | 6.51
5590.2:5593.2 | 7.25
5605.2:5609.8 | 6.57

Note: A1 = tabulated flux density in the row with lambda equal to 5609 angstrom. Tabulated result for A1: 6.492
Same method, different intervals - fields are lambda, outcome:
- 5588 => 6.131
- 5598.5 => 5.667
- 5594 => 7.184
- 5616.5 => 6.989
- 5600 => 5.932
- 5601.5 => 6.4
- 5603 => 6.388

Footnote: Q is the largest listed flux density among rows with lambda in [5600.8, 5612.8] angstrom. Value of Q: 6.66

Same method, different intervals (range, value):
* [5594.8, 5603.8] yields 7.17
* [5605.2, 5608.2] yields 6.637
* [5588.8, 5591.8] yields 7.178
